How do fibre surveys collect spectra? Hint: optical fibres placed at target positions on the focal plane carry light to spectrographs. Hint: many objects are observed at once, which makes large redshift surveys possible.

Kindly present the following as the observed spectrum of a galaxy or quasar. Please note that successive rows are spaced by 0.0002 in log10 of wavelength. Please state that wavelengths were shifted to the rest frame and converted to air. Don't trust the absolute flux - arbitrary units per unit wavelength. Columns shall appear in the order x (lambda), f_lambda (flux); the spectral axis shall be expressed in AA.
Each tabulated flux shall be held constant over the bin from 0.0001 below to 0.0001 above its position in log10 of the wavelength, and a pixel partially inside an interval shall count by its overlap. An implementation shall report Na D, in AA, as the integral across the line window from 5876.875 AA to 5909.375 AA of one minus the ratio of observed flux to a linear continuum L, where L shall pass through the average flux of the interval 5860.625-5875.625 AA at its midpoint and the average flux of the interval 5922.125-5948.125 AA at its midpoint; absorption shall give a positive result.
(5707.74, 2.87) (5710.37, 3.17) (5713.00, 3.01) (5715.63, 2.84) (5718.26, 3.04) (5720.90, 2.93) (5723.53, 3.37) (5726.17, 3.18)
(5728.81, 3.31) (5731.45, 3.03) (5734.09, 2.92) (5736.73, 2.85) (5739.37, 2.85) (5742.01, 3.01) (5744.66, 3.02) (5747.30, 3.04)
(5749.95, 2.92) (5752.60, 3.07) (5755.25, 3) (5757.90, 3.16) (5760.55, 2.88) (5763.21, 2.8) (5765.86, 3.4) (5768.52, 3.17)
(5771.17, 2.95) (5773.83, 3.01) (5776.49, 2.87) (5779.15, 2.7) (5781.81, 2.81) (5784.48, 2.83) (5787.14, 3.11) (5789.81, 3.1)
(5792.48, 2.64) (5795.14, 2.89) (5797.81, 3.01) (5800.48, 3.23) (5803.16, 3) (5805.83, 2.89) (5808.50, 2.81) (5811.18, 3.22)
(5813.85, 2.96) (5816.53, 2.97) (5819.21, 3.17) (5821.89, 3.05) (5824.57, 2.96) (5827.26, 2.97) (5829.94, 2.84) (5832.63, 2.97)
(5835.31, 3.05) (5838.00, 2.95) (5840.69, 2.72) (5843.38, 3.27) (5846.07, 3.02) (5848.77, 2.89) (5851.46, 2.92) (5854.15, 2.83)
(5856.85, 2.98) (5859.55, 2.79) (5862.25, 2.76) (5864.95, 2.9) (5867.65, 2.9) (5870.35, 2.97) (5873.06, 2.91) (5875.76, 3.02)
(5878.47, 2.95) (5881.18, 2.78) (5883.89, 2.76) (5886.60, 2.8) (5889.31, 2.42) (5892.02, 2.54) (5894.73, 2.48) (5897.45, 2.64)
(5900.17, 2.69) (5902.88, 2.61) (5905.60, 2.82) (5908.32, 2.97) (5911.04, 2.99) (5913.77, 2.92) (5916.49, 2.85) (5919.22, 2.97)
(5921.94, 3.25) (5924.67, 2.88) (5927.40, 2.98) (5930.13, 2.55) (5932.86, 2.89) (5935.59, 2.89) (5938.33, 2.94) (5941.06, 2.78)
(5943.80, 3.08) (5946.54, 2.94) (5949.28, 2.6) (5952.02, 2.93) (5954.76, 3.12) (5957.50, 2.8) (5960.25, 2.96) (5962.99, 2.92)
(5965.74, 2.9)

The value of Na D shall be 2.2 AA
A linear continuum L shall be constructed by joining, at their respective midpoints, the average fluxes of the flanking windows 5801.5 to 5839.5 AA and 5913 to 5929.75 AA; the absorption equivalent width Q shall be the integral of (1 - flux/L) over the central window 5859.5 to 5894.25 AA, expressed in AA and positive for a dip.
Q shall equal 2.0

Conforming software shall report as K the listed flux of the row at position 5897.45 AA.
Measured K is 2.64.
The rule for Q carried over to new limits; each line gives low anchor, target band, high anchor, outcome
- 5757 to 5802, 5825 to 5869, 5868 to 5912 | -1.1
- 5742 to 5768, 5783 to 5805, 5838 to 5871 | 0.1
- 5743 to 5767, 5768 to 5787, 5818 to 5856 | 0.7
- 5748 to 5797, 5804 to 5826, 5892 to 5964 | -0.5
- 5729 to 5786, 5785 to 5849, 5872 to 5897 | -2.8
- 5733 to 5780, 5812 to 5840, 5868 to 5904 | -1.3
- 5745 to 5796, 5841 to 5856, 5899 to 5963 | -0.2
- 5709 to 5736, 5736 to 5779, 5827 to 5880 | 0.6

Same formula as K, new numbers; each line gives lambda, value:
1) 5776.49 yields 2.87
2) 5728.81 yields 3.31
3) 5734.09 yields 2.92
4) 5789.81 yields 3.1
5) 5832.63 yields 2.97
